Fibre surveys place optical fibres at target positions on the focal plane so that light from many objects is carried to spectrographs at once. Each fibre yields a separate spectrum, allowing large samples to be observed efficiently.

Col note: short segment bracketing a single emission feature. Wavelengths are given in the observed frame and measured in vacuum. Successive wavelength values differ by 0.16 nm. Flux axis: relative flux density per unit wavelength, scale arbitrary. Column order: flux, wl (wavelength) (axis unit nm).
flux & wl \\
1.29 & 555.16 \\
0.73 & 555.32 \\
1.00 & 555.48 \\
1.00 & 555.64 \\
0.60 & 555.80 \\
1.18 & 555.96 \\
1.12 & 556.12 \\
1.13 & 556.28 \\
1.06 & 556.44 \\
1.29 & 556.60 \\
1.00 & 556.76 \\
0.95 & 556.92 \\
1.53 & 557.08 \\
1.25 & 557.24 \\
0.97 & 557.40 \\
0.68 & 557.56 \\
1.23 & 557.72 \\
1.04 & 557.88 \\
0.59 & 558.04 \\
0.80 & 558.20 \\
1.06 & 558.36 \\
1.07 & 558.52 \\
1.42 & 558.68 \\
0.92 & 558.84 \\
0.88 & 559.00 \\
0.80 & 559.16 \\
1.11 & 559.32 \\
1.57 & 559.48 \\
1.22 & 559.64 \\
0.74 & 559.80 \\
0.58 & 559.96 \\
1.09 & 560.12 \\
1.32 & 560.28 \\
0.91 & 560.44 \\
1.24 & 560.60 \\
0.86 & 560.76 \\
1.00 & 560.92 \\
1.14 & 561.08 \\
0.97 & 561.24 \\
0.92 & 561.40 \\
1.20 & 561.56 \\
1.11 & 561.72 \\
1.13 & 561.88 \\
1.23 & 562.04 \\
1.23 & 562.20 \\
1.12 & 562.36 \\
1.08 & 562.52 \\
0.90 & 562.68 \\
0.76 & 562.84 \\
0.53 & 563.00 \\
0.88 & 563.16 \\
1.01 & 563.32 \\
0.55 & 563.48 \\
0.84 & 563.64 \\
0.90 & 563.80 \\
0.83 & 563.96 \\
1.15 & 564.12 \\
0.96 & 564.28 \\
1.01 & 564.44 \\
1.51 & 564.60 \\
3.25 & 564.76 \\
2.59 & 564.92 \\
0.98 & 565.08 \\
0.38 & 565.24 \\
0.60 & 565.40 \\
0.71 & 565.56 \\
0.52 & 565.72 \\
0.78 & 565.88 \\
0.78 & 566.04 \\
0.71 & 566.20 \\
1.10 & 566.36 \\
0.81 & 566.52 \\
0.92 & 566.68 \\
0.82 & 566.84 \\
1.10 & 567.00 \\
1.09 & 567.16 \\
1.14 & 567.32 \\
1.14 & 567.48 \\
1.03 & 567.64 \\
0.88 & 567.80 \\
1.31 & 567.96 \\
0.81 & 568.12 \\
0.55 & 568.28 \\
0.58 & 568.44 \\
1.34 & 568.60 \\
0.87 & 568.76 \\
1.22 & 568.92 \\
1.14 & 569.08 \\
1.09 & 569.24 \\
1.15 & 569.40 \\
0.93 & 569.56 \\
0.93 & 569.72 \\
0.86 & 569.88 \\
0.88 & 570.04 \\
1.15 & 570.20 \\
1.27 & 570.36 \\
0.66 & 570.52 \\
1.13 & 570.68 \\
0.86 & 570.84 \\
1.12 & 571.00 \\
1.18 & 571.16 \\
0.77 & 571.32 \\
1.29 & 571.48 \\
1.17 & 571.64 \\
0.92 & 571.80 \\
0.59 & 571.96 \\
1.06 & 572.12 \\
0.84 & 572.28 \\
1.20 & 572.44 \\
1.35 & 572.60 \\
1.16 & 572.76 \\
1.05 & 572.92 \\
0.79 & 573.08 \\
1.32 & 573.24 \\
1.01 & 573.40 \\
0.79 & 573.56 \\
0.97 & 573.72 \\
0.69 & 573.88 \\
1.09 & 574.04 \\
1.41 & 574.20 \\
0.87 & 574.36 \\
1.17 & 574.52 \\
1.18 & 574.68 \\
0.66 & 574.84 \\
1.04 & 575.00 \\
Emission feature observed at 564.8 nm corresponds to Hbeta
